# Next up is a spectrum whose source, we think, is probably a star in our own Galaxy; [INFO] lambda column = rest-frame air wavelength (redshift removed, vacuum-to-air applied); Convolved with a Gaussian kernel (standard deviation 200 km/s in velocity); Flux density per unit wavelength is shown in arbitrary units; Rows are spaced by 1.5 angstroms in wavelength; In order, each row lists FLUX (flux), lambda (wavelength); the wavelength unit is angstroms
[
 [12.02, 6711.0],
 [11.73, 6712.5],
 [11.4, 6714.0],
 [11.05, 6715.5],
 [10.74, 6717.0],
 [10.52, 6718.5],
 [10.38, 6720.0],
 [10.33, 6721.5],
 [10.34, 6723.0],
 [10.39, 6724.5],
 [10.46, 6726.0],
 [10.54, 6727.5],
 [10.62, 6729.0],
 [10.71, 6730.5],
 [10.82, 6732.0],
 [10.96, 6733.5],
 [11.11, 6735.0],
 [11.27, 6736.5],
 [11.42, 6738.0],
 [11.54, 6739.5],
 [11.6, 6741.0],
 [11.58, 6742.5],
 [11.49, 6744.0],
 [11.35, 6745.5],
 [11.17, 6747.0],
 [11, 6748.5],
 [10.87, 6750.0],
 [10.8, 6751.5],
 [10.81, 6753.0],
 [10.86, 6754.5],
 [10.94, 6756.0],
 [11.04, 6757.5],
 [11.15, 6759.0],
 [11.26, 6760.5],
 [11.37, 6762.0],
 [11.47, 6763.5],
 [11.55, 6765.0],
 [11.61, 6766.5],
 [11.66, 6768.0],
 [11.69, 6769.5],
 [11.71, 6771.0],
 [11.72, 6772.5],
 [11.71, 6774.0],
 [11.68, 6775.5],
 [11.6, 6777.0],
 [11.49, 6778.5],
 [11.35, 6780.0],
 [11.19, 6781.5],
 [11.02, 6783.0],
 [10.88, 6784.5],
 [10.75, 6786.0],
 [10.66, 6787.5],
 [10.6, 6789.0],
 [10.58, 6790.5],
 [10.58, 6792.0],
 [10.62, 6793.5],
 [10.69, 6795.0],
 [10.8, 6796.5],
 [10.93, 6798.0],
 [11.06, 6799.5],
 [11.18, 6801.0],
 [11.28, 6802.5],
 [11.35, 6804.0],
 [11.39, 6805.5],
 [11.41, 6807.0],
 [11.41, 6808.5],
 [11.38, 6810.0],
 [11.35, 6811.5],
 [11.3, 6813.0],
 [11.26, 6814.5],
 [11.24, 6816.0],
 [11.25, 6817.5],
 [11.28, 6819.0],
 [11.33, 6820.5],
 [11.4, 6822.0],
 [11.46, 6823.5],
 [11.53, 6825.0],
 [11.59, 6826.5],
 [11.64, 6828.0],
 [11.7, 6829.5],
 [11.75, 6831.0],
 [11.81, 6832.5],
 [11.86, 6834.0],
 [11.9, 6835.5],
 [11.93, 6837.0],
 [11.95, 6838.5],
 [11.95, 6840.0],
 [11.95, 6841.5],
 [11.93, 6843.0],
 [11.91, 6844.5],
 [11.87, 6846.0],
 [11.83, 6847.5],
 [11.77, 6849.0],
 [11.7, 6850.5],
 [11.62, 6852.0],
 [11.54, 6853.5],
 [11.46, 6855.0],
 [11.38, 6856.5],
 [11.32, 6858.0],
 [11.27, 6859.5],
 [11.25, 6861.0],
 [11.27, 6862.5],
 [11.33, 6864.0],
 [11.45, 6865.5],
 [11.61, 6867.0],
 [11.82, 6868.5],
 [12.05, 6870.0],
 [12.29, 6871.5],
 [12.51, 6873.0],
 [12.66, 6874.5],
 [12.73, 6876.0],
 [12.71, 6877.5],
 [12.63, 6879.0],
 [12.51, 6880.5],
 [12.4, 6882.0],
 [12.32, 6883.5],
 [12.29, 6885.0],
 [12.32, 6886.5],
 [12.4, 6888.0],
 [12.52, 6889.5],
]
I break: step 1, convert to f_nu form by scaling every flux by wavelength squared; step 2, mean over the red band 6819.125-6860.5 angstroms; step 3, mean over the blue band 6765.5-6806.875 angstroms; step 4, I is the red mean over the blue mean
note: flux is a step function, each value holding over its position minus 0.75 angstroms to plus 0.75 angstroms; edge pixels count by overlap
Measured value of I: 1.06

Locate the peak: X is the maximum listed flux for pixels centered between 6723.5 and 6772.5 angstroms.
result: 11.72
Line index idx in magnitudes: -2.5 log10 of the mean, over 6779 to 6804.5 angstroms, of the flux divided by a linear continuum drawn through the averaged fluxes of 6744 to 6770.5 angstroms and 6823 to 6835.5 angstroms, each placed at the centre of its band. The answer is 0.05 mag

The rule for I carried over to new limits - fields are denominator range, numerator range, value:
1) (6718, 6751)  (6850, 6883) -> 1.13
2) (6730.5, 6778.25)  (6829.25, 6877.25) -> 1.07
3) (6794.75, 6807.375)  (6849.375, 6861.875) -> 1.05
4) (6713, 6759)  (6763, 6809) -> 1.04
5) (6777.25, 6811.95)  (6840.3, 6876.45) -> 1.09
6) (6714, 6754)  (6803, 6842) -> 1.08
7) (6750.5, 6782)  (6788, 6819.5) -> 0.99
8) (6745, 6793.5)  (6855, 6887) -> 1.10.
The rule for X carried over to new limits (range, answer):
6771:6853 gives 11.95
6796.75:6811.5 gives 11.41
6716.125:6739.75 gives 11.54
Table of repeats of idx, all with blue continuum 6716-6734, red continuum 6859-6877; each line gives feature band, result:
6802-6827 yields 0.00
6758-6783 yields -0.05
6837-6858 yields -0.01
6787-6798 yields 0.05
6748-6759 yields -0.01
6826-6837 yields -0.02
